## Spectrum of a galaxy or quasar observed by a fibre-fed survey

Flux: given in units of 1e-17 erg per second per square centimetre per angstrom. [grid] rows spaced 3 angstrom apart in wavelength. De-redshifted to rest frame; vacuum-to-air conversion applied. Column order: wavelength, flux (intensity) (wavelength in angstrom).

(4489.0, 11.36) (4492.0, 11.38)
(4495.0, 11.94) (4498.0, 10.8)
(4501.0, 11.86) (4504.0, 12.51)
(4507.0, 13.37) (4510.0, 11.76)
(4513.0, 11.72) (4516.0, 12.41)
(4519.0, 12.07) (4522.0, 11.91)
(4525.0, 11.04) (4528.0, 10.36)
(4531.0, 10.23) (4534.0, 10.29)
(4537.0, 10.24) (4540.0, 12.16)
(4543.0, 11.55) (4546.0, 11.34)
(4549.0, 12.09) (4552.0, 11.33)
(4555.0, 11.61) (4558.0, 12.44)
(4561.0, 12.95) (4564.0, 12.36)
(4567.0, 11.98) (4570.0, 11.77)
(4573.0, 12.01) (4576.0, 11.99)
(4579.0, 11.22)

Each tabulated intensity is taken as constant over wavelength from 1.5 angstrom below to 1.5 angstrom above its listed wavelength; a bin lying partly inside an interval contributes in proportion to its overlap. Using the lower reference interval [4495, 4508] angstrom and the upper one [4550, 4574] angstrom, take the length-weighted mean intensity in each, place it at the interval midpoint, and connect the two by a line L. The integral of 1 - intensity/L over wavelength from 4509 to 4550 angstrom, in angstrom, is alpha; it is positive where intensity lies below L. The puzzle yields 2.4 angstrom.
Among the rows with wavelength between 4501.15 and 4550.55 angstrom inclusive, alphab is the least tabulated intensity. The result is 10.23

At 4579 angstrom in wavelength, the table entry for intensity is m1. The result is 11.22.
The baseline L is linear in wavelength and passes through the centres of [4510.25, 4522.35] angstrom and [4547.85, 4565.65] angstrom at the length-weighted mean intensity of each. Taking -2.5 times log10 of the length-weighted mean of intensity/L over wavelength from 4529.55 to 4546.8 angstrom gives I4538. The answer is 0.11 mag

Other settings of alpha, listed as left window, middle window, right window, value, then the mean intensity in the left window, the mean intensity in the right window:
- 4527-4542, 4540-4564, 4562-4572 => -1.06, 10.7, 12.1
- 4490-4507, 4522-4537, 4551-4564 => 1.75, 11.8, 12.1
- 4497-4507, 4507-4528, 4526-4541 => -0.91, 12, 10.6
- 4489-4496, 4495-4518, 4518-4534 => -1.45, 11.6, 11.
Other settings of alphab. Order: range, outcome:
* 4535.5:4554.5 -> 10.24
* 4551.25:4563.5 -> 11.33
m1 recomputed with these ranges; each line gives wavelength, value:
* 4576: 11.99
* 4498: 10.8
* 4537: 10.24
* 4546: 11.34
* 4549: 12.09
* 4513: 11.72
